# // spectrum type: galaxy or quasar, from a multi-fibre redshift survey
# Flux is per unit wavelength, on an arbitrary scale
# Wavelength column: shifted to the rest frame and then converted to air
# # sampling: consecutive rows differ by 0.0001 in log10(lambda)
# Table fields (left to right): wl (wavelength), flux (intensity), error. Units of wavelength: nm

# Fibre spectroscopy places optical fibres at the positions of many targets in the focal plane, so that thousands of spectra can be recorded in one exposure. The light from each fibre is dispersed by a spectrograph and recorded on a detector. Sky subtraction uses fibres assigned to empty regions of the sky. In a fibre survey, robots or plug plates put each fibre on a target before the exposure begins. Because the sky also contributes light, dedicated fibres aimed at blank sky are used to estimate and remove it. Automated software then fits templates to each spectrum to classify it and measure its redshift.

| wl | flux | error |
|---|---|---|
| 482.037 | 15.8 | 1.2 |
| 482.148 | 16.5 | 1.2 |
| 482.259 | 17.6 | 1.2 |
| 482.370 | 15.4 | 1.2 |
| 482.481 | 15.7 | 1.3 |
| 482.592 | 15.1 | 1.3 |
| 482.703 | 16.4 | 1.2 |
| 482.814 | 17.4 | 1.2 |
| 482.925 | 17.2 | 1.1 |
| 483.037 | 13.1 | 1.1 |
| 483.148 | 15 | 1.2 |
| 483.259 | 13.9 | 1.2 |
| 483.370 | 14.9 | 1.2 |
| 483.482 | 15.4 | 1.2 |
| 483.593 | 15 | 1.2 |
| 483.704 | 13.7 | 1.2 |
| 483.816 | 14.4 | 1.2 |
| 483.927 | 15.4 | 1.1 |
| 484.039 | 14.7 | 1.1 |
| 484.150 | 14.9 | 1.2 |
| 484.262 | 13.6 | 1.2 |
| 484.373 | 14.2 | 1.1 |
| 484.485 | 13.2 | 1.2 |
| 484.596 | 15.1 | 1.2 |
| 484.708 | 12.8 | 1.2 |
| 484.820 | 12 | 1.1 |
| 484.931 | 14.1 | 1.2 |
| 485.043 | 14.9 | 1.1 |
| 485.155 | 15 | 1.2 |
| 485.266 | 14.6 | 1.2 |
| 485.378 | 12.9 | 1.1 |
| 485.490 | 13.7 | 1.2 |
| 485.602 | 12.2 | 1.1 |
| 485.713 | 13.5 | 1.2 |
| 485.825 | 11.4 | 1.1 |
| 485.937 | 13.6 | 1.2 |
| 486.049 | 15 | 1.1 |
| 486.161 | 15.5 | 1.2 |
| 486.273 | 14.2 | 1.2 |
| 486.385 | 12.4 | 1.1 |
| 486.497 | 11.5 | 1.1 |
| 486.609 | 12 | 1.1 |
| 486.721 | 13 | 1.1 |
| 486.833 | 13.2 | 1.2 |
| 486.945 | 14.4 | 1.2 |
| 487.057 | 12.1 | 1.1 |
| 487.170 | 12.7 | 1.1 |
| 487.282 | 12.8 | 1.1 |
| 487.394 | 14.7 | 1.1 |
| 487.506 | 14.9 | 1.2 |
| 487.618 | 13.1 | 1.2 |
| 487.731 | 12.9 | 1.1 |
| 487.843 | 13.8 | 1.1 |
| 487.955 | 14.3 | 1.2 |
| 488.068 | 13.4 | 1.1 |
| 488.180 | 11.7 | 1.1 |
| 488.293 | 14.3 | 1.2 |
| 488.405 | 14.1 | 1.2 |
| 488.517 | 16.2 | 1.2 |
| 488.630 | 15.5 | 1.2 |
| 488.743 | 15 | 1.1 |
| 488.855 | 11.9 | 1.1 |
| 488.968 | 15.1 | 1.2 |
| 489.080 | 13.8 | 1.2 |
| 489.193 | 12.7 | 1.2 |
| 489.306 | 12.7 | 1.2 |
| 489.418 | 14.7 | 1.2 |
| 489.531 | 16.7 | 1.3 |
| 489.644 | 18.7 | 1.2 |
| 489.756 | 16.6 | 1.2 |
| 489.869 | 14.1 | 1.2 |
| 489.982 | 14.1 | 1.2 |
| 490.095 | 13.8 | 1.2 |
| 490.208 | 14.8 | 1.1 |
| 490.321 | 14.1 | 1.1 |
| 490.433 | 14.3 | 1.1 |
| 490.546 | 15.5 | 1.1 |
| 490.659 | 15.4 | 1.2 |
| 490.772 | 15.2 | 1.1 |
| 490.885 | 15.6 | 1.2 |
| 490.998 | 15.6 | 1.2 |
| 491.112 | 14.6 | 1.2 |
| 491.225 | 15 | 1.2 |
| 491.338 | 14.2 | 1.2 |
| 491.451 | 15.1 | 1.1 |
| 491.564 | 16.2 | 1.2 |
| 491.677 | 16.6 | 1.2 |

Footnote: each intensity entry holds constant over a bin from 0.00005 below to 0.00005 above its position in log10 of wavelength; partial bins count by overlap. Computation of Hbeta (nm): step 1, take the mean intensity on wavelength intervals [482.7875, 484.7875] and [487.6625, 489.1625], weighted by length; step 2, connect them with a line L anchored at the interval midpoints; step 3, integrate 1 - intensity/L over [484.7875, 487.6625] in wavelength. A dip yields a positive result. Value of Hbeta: 0.16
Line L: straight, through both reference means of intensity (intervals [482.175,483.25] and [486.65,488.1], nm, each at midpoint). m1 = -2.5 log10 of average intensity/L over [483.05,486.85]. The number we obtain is 0.06 mag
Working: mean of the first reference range 15.8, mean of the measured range 13.8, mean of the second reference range 13.5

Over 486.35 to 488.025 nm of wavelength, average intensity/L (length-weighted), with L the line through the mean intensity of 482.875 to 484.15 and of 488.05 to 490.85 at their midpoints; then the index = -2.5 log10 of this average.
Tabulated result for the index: 0.11 mag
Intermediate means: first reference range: 14.8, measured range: 13.2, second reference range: 14.6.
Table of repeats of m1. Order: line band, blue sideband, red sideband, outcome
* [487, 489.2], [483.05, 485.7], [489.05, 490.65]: 0.06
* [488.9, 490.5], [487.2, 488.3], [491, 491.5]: -0.04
